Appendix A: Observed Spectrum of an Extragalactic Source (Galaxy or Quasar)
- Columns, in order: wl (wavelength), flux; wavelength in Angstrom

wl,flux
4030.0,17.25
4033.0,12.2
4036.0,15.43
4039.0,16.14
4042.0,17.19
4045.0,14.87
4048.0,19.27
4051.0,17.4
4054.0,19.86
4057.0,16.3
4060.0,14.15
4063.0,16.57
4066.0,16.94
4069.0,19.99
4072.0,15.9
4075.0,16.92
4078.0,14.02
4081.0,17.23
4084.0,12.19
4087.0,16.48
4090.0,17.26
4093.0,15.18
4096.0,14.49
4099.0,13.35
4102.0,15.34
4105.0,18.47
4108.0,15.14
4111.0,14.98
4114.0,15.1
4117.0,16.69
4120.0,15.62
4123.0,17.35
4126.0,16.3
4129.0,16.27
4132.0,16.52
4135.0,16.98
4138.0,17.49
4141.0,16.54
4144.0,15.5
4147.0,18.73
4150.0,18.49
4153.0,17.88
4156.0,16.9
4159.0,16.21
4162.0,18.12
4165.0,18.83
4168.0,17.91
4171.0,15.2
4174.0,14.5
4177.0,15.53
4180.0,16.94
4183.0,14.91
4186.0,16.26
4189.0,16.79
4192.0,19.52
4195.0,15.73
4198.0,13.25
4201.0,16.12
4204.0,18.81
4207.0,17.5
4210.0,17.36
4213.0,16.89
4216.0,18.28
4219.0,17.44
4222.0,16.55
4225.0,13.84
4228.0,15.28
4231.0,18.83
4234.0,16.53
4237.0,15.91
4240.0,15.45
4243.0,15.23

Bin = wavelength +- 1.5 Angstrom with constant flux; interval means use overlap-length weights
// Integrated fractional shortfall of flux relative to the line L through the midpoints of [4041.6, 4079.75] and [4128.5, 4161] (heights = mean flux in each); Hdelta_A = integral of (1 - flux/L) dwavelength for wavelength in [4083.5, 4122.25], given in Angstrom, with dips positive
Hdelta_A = 3.3 Angstrom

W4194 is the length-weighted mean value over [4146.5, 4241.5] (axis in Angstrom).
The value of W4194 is 16.7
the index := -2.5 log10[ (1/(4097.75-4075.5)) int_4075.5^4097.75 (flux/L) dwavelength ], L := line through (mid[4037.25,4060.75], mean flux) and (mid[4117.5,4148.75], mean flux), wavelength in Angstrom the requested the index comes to 0.10 mag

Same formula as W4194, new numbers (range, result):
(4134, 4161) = 17.2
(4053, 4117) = 16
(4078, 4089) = 15.2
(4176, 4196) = 16.6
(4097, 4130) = 15.8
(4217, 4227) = 16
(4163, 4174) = 17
